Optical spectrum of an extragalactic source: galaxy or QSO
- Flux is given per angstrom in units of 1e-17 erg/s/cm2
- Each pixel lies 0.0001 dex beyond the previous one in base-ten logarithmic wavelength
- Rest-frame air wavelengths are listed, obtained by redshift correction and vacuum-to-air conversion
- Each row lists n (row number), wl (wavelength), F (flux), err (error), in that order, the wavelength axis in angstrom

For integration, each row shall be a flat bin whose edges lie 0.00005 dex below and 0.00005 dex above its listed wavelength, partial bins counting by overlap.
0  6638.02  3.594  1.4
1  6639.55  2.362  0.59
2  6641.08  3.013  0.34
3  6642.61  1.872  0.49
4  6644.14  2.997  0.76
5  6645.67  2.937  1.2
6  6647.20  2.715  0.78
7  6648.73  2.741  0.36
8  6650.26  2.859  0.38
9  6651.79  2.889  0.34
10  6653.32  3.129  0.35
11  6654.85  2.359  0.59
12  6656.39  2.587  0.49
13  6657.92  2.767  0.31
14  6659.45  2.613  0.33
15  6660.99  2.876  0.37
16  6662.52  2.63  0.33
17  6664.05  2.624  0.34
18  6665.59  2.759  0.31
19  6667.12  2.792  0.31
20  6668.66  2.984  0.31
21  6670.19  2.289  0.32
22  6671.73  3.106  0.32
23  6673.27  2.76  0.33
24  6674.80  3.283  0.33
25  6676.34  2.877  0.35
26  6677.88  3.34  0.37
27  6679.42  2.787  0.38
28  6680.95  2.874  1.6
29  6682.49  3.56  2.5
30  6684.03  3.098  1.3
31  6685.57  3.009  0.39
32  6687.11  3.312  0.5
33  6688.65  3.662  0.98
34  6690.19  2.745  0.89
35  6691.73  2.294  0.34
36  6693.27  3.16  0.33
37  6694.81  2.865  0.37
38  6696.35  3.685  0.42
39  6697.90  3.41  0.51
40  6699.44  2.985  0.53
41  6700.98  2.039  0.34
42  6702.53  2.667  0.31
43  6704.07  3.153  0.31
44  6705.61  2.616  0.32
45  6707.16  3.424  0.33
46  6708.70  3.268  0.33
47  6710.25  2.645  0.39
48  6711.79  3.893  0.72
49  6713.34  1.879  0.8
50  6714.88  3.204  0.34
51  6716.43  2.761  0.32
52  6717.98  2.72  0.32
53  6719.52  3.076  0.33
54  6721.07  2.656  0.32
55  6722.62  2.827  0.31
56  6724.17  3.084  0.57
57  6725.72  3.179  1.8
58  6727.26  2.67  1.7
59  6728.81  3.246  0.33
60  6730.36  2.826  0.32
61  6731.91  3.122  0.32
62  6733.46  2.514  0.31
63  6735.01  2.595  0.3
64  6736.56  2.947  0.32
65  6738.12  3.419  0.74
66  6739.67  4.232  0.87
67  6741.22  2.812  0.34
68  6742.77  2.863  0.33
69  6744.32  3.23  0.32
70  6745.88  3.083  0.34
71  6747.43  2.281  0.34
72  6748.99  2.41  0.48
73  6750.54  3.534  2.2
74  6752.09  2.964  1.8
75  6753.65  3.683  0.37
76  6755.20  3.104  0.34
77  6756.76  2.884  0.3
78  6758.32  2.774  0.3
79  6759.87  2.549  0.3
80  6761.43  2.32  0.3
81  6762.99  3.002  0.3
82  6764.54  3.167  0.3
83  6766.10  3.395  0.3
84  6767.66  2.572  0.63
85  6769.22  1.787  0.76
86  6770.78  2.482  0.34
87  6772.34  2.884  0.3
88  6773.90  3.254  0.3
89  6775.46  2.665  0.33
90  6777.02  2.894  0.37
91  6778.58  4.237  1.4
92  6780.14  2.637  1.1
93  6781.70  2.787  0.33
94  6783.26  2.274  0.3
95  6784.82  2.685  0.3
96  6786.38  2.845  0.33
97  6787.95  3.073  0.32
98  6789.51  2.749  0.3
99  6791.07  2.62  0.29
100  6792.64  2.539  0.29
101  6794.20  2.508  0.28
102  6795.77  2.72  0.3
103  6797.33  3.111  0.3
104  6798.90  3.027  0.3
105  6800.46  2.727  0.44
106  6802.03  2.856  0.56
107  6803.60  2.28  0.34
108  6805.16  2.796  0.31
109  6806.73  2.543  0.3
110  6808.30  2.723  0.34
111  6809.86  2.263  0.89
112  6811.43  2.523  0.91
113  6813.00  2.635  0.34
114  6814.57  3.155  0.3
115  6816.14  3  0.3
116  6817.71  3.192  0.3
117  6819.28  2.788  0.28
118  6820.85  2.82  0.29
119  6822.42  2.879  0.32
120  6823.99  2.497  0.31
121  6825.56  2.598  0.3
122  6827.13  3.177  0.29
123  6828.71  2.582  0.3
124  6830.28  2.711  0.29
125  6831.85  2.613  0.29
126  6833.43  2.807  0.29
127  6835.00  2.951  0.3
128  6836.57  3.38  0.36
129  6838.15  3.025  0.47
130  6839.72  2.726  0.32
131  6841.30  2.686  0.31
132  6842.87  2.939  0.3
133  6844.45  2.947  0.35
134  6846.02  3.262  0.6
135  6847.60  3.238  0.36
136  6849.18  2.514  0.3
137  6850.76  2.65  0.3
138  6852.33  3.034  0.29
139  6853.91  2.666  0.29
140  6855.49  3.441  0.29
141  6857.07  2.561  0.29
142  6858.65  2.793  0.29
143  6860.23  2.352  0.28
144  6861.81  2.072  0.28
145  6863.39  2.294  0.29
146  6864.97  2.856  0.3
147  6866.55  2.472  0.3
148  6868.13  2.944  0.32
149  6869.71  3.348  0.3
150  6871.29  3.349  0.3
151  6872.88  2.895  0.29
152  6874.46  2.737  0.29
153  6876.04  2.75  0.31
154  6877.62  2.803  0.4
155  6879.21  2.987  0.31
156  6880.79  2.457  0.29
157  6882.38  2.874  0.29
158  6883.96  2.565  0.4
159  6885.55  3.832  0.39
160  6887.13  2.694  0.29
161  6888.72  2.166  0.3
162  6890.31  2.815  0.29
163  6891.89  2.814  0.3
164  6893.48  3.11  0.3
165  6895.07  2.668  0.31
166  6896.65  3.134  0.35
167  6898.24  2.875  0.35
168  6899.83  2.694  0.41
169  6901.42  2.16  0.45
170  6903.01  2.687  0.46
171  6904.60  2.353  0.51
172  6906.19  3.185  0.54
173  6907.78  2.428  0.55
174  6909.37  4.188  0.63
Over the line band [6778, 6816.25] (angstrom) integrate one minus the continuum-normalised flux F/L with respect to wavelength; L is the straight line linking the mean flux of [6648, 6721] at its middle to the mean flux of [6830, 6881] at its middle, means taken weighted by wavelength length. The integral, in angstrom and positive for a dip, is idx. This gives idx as 1.3 angstrom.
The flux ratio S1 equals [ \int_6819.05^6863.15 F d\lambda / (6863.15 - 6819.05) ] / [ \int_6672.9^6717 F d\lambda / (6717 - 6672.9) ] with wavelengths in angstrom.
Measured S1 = 0.9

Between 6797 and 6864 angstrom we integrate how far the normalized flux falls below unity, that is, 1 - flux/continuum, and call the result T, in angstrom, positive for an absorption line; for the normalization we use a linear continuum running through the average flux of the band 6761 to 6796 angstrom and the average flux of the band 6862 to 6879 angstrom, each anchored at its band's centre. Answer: 0.6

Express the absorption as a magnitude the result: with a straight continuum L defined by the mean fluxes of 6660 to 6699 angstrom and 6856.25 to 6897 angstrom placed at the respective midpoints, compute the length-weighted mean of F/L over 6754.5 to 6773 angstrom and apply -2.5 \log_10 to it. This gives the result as 0.06 mag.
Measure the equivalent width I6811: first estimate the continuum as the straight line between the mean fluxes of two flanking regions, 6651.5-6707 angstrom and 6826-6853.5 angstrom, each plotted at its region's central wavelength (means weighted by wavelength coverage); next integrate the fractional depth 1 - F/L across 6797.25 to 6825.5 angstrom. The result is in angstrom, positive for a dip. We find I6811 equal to 1.35 angstrom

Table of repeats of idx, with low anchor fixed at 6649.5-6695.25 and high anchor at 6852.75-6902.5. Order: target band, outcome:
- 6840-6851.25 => -0.4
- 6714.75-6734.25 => -0.2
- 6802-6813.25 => 1.1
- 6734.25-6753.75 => -1.4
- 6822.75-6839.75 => -0.1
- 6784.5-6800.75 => 0.2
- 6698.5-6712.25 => -0.3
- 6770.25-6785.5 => -0.3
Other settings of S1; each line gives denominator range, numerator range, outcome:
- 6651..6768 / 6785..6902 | 0.95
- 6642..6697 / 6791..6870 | 0.96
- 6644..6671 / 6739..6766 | 1.09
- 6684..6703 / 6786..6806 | 0.92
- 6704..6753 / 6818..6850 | 0.96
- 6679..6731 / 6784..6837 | 0.93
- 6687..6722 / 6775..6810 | 0.94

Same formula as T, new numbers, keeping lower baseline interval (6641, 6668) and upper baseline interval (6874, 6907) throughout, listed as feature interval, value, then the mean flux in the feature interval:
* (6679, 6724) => -4.0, 2.98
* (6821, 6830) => 0.0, 2.75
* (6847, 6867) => 0.6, 2.69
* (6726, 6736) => -0.4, 2.85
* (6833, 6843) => -0.6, 2.94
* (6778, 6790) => -0.6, 2.89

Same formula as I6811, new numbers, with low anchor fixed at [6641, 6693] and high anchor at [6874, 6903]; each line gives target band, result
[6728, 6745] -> -1.42 angstrom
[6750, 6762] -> -0.63 angstrom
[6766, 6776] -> 0.52 angstrom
